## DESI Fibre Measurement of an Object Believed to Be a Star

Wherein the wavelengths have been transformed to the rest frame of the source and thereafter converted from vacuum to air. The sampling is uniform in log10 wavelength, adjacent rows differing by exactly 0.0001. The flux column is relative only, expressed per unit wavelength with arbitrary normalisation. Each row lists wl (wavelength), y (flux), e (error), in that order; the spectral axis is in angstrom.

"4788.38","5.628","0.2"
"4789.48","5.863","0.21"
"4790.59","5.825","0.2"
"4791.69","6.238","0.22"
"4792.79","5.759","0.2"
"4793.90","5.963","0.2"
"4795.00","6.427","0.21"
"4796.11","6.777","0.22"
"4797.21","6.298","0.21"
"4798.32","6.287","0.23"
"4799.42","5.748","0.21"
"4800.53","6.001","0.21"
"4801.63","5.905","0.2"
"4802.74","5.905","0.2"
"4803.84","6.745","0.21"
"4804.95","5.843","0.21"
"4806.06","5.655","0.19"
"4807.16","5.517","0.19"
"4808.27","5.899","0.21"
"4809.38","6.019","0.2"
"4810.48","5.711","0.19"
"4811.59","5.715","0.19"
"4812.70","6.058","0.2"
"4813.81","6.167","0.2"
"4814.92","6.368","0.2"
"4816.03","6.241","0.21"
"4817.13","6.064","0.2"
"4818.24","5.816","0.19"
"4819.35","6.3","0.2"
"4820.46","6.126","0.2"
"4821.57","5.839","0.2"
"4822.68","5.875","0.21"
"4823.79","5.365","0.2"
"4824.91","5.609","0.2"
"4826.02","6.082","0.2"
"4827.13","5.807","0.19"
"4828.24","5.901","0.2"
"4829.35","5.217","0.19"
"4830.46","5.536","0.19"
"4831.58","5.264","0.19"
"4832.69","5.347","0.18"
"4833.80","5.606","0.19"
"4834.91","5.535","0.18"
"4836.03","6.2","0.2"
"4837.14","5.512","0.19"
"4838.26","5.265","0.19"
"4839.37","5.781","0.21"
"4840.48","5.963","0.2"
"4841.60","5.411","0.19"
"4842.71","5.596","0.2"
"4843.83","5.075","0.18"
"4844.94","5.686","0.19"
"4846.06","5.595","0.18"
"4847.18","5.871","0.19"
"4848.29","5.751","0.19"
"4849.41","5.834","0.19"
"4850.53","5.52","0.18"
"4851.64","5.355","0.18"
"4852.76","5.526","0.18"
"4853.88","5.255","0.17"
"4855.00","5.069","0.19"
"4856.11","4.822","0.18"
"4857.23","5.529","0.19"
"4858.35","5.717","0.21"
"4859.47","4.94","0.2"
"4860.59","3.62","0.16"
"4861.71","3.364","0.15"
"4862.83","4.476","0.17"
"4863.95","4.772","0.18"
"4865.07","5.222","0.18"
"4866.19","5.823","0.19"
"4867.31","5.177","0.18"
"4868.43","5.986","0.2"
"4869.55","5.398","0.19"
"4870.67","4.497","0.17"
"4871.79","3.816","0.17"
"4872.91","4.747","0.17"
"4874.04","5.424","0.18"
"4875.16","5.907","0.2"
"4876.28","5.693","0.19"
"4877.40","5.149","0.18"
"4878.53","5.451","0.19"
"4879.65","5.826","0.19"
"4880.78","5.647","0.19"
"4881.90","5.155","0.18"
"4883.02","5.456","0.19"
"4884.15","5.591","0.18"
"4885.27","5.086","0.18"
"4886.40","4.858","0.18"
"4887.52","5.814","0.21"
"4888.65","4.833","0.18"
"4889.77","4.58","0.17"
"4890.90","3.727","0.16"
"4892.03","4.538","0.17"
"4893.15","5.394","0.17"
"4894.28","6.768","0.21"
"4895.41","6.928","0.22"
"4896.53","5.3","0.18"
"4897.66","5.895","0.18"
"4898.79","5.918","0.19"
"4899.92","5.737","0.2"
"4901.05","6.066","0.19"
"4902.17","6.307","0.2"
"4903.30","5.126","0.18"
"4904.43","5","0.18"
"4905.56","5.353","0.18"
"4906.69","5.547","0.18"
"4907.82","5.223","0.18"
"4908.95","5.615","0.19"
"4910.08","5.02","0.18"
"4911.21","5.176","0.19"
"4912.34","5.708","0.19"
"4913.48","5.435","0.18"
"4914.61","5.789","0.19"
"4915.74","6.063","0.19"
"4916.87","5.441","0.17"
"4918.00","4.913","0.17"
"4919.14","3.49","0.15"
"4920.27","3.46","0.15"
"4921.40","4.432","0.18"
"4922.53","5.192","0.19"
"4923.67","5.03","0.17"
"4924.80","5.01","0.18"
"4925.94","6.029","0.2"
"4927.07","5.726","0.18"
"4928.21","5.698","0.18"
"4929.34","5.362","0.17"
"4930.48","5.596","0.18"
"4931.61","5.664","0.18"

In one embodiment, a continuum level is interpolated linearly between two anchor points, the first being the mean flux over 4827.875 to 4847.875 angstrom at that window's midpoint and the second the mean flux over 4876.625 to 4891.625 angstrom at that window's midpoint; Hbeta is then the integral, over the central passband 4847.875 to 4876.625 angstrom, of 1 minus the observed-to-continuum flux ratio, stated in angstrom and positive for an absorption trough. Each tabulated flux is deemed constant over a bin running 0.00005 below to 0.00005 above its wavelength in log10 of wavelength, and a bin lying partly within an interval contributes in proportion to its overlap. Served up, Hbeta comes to 1.3 angstrom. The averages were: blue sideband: 5.57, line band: 5.12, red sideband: 5.17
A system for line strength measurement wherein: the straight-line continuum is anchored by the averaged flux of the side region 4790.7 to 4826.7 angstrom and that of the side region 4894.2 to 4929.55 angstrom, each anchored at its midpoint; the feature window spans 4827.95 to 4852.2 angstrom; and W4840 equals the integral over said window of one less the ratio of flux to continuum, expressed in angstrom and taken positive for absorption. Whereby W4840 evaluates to 1.0 angstrom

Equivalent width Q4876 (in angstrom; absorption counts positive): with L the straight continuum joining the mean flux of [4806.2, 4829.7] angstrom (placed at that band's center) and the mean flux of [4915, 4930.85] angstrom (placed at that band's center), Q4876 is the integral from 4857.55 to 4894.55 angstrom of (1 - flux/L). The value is 2.43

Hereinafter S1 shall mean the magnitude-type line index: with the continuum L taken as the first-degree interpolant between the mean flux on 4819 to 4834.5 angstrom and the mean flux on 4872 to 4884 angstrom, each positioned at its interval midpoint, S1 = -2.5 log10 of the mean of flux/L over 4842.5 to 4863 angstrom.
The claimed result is 0.07 mag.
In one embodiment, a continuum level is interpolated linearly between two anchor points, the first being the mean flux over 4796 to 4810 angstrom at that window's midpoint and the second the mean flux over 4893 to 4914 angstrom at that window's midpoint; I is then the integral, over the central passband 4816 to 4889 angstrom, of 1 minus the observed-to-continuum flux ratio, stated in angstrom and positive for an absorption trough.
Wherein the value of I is 5.4 angstrom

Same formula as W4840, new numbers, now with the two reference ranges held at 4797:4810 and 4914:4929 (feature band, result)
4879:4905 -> -0.7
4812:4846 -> 0.2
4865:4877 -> 0.5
